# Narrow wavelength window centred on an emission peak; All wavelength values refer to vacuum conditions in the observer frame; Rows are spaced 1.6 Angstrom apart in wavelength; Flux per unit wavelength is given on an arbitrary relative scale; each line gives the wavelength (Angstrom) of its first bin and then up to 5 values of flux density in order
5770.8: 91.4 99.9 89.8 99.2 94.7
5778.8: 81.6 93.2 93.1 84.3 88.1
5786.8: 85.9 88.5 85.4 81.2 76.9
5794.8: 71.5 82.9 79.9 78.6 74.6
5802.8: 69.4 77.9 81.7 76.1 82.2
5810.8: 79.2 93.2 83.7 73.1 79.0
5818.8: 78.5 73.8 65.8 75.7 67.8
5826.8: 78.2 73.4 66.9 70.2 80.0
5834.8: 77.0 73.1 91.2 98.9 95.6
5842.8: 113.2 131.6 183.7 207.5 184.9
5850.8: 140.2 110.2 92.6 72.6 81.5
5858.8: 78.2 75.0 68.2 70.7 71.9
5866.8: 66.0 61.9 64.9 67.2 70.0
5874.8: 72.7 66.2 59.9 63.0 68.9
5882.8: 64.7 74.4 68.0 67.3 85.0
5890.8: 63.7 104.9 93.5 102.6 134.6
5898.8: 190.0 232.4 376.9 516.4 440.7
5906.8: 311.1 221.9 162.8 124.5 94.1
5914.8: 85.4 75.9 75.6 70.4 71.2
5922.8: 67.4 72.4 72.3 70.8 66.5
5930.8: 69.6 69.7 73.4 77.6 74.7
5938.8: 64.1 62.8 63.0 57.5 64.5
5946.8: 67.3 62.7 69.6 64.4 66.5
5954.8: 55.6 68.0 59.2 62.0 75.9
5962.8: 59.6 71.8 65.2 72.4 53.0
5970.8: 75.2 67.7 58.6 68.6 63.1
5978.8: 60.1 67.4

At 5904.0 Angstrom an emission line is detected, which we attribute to [O III]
